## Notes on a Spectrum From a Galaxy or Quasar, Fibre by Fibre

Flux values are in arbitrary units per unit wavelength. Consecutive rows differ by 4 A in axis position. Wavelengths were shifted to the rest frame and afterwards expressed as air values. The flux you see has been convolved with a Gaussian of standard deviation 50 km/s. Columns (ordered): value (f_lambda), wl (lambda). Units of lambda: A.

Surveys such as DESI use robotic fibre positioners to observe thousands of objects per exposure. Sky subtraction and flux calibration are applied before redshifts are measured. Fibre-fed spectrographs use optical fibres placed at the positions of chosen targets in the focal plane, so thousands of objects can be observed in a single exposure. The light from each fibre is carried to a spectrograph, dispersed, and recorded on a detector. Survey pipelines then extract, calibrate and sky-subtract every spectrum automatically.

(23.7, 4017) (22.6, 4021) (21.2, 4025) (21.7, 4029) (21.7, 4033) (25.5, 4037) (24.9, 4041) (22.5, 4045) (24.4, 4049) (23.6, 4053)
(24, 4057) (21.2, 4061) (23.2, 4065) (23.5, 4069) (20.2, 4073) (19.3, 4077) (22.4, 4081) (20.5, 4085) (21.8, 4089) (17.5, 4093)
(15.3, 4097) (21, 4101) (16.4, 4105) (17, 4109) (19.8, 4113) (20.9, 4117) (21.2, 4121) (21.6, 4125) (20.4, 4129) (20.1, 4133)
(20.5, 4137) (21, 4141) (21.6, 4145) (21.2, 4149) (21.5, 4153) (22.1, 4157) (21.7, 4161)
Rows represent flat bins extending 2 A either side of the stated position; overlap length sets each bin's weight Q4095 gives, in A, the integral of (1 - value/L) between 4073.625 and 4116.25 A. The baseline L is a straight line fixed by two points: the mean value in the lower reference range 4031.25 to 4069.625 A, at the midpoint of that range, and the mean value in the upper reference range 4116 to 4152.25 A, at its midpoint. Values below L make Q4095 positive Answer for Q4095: 5.7 A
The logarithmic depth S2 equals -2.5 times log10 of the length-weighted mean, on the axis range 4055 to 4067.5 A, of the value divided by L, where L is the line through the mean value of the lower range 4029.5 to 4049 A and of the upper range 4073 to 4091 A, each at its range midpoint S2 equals -0.030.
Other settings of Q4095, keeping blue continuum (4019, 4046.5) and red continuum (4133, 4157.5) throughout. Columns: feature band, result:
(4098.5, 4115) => 2.5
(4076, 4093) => 1.1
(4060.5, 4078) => 0.5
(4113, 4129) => 0.4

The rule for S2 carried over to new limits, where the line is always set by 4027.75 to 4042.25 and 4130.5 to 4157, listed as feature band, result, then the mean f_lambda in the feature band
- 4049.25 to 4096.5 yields 0.06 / 21.5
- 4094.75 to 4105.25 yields 0.23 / 17.8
